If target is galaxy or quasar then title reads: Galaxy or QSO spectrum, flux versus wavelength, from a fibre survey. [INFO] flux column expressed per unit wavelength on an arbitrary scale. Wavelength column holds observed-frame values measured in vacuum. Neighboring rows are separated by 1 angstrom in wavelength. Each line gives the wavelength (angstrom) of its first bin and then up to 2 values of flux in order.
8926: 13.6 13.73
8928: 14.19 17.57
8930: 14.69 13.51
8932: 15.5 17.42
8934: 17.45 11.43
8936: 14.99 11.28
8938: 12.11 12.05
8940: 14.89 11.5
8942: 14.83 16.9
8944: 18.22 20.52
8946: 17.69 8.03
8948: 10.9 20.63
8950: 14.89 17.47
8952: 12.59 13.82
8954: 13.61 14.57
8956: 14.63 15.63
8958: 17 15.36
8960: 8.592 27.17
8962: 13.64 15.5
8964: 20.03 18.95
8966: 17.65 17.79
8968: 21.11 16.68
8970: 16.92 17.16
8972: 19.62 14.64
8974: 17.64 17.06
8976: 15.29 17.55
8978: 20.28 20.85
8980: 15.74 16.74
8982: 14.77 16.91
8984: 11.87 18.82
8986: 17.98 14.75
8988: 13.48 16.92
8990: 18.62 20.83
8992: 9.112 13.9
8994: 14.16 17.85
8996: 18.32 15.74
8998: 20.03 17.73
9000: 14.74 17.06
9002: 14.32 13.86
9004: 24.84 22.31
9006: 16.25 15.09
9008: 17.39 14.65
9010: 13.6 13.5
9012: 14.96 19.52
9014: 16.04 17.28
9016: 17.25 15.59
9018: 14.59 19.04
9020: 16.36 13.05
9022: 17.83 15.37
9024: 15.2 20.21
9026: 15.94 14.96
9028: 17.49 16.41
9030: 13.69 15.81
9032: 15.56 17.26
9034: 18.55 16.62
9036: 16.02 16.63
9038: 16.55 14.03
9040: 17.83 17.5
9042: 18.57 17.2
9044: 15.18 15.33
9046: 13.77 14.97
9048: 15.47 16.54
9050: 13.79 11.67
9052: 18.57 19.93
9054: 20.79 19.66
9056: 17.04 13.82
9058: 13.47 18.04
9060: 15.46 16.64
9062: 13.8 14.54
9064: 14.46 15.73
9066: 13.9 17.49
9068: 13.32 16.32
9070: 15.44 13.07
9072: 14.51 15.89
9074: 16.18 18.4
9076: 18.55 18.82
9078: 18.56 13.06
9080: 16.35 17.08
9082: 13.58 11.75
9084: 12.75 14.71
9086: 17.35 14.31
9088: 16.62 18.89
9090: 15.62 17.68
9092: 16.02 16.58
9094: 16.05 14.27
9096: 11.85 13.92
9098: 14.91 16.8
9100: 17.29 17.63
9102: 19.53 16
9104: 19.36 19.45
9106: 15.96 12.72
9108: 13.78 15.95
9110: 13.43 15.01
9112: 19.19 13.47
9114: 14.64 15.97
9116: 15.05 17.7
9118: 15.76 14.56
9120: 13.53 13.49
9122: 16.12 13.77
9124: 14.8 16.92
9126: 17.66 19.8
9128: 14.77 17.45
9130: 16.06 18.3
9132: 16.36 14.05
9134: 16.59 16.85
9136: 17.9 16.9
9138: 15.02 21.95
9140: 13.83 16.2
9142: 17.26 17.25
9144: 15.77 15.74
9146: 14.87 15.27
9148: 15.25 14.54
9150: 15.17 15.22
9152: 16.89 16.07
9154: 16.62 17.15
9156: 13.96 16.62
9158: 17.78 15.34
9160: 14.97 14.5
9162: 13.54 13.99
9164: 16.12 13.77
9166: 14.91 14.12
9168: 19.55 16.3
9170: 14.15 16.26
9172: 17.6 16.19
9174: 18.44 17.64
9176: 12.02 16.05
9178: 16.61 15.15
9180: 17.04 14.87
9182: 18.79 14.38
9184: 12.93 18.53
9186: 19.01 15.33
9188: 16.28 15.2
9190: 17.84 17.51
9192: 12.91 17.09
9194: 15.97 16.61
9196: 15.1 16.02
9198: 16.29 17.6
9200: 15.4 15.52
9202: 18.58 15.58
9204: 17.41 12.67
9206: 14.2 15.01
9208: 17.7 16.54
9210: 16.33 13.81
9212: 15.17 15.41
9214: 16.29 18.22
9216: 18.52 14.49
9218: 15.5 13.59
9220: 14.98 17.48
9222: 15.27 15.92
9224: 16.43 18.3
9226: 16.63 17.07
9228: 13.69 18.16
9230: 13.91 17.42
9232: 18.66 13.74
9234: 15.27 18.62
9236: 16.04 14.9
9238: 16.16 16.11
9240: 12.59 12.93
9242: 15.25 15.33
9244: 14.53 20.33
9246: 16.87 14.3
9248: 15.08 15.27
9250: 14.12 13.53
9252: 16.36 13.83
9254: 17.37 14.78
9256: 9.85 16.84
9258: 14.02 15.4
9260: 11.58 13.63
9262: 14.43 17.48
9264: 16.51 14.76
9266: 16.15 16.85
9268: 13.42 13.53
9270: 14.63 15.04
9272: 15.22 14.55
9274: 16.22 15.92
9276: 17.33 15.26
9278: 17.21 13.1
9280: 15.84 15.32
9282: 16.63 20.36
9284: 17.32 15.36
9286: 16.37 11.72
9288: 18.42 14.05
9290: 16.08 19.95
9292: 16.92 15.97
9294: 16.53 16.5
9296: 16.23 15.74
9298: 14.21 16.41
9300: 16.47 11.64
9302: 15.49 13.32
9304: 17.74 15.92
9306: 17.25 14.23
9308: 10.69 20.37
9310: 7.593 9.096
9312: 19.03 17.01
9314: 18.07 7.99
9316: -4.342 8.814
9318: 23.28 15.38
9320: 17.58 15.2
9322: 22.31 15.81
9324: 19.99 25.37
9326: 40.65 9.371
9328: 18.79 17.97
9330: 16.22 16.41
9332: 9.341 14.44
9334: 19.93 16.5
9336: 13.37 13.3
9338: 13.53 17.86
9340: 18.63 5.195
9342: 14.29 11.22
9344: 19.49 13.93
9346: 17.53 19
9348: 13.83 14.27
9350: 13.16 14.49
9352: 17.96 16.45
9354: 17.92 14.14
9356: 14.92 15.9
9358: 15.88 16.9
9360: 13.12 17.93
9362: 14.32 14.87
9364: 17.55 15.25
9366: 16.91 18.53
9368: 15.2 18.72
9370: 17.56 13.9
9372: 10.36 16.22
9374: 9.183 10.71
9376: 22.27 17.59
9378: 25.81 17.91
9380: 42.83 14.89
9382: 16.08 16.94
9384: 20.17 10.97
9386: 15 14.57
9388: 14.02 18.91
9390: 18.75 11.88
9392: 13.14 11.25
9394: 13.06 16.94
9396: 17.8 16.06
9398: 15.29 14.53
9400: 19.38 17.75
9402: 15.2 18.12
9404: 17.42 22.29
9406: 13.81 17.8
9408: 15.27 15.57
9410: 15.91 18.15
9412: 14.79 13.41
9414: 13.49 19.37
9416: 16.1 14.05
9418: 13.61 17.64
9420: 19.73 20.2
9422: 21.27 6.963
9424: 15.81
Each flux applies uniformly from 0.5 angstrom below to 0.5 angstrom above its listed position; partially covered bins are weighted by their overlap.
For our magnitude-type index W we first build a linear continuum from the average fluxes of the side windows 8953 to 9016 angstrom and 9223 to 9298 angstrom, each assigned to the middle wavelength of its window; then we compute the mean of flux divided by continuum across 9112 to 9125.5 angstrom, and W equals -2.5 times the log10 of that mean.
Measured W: 0.07 mag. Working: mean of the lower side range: 16.7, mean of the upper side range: 15.6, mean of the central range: 15.2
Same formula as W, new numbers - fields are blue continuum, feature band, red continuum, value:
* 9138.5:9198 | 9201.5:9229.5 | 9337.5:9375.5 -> -0.018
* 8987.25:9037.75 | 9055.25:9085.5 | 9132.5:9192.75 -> 0.054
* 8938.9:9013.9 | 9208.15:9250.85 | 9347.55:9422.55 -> 0.039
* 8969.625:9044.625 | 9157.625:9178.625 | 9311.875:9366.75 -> 0.037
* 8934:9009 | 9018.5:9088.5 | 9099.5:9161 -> 0.010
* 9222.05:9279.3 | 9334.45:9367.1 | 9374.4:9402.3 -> 0.088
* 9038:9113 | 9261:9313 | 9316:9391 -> 0.056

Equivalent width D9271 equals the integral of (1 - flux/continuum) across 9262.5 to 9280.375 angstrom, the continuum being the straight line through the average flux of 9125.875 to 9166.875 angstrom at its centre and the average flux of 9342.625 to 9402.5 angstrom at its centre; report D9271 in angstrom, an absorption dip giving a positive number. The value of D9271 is 0.74 angstrom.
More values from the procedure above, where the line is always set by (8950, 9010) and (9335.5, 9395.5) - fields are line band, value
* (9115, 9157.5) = 0.7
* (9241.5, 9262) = 1.6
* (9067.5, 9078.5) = 0.1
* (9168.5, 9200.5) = 0.2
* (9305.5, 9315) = 0.9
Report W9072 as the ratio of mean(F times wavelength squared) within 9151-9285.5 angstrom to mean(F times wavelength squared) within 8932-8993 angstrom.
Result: 1.0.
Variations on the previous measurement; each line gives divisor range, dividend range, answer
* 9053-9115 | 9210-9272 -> 1.01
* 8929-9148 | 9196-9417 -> 1.05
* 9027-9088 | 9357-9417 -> 1.11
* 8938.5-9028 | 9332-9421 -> 1.07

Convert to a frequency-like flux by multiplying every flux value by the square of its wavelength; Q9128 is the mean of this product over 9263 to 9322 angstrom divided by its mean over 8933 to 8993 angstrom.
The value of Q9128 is 1.0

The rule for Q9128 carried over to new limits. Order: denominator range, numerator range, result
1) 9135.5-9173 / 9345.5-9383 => 1.10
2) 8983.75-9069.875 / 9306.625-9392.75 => 1.06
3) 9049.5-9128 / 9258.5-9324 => 1.01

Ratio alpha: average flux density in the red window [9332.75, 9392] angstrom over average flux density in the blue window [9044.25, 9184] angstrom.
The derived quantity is 1.02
